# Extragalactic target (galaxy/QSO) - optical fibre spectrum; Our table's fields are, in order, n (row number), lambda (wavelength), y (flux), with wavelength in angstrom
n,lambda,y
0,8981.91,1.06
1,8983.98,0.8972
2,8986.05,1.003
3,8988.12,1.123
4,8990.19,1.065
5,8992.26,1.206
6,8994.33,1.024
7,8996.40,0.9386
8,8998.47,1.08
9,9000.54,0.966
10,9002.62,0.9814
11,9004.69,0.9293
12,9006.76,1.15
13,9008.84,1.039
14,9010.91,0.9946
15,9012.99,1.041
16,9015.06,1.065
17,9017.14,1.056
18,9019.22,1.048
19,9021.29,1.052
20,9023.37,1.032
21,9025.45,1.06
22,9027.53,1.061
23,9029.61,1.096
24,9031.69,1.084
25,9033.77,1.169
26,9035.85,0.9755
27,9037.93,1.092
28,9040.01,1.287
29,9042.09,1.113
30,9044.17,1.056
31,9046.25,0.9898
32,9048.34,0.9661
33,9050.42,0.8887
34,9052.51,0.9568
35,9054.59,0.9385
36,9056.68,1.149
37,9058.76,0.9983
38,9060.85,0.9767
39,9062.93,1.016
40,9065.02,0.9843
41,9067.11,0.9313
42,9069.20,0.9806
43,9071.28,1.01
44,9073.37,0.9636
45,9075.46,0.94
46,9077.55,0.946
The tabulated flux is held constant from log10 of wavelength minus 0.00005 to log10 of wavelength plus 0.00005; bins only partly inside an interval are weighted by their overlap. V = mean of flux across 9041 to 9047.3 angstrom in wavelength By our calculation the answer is 1.05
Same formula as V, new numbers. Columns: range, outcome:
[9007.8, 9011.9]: 1.02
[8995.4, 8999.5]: 1.01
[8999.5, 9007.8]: 1.01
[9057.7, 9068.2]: 0.982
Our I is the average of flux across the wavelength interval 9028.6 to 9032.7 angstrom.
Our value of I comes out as 1.09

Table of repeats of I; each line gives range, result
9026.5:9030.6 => 1.08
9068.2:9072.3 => 0.997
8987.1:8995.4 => 1.1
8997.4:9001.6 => 1.02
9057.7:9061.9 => 0.99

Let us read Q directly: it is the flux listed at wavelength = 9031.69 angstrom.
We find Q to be 1.084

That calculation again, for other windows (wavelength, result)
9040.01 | 1.287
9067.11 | 0.9313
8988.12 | 1.123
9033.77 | 1.169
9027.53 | 1.061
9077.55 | 0.946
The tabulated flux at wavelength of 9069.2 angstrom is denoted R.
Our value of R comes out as 0.9806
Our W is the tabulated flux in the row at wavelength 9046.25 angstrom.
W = 0.9898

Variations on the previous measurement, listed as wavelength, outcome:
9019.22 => 1.048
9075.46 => 0.94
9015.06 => 1.065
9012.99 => 1.041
